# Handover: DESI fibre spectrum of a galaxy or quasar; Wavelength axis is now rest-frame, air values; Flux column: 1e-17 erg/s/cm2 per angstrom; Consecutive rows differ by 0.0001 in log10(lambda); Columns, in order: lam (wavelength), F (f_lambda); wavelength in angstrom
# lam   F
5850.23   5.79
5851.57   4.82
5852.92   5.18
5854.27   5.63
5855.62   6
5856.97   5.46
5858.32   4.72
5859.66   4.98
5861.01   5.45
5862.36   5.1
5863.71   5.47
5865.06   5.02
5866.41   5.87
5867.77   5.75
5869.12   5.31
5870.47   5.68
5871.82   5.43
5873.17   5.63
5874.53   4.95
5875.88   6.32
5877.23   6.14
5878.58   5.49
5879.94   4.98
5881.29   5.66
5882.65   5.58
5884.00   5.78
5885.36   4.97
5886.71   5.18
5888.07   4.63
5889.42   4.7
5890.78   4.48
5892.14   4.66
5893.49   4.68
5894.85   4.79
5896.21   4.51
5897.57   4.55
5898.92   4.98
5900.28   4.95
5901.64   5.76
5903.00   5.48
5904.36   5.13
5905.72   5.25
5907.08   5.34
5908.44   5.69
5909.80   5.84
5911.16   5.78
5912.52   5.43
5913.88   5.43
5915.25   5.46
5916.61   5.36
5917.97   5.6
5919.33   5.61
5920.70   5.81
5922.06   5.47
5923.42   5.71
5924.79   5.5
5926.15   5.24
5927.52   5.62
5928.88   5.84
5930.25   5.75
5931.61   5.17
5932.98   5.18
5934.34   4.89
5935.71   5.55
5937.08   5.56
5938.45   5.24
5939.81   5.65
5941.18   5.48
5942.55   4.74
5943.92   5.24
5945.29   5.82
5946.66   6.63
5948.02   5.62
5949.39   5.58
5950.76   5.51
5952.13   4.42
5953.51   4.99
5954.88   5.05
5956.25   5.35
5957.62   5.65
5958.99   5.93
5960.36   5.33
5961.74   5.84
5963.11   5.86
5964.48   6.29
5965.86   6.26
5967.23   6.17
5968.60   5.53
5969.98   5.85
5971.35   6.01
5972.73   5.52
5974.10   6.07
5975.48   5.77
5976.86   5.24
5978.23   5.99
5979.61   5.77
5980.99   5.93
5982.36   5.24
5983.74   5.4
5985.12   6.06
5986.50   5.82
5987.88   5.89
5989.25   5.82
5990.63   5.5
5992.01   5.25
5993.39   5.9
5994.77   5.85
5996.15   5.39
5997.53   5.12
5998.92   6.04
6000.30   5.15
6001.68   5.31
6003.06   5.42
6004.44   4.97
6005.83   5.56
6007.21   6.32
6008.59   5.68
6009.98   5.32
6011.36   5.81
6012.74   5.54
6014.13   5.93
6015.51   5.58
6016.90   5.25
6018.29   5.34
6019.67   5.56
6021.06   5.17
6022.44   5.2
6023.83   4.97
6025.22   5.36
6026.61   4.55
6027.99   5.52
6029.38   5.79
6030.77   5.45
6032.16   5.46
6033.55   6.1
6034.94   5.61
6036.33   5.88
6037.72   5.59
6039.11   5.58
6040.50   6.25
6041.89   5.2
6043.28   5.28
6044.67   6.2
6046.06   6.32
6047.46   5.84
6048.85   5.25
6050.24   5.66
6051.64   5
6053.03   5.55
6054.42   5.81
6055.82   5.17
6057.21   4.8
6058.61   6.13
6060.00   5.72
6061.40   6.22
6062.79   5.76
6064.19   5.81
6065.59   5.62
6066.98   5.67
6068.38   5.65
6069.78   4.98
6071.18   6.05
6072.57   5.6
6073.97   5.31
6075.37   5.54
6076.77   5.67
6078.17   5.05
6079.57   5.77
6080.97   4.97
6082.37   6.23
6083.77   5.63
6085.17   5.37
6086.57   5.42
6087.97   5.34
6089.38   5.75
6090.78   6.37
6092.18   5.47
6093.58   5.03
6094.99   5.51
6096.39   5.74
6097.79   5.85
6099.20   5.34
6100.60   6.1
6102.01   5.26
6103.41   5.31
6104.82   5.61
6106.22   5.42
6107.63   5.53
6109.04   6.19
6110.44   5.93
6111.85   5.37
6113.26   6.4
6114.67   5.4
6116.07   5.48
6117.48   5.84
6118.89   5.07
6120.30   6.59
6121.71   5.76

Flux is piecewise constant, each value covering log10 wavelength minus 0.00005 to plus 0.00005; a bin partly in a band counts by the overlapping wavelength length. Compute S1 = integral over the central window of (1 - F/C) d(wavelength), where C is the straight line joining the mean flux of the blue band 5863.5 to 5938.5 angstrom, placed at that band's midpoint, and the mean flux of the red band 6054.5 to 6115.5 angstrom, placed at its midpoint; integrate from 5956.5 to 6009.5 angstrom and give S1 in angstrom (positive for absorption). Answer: -2.2 angstrom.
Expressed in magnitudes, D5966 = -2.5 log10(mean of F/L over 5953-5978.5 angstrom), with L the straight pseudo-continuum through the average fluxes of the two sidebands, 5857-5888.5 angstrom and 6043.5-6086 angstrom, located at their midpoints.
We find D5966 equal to -0.04 mag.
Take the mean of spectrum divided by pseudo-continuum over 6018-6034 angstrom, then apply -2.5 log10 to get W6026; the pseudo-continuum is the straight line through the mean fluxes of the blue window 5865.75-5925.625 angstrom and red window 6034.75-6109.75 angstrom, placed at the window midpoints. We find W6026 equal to 0.04 mag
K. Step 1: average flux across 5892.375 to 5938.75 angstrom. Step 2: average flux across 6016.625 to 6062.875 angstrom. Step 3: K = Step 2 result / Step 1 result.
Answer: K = 1.04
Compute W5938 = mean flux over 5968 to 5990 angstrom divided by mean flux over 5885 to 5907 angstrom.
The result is 1.2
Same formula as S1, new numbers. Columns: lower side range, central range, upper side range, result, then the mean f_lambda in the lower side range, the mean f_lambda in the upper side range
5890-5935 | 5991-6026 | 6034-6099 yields 0.1 angstrom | 5.3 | 5.61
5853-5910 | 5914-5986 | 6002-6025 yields -2.7 angstrom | 5.28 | 5.47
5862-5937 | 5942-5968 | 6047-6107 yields -0.9 angstrom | 5.35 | 5.57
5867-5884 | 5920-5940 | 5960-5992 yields 0.8 angstrom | 5.59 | 5.78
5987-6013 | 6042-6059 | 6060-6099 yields 0.1 angstrom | 5.57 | 5.6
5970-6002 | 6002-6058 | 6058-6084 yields 1.3 angstrom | 5.66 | 5.65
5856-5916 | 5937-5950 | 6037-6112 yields -0.4 angstrom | 5.29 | 5.61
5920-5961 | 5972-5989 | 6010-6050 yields -0.7 angstrom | 5.45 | 5.55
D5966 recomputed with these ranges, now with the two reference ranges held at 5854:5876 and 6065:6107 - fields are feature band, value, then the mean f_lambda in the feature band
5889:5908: 0.103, 4.96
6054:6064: -0.023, 5.66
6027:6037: -0.025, 5.65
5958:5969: -0.080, 5.91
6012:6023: 0.013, 5.45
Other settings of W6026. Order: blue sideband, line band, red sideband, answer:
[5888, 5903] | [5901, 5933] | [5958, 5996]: -0.09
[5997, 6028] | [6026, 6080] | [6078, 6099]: -0.02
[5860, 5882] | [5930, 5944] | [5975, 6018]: 0.05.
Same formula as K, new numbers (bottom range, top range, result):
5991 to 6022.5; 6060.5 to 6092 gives 1.02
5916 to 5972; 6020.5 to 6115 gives 1.00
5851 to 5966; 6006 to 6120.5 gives 1.04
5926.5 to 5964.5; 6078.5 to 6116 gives 1.03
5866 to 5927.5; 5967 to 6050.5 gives 1.05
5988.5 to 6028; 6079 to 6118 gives 1.03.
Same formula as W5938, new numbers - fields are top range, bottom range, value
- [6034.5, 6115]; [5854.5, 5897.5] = 1.07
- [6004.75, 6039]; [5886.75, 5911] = 1.09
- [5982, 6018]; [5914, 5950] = 1.01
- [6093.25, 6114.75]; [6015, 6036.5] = 1.04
